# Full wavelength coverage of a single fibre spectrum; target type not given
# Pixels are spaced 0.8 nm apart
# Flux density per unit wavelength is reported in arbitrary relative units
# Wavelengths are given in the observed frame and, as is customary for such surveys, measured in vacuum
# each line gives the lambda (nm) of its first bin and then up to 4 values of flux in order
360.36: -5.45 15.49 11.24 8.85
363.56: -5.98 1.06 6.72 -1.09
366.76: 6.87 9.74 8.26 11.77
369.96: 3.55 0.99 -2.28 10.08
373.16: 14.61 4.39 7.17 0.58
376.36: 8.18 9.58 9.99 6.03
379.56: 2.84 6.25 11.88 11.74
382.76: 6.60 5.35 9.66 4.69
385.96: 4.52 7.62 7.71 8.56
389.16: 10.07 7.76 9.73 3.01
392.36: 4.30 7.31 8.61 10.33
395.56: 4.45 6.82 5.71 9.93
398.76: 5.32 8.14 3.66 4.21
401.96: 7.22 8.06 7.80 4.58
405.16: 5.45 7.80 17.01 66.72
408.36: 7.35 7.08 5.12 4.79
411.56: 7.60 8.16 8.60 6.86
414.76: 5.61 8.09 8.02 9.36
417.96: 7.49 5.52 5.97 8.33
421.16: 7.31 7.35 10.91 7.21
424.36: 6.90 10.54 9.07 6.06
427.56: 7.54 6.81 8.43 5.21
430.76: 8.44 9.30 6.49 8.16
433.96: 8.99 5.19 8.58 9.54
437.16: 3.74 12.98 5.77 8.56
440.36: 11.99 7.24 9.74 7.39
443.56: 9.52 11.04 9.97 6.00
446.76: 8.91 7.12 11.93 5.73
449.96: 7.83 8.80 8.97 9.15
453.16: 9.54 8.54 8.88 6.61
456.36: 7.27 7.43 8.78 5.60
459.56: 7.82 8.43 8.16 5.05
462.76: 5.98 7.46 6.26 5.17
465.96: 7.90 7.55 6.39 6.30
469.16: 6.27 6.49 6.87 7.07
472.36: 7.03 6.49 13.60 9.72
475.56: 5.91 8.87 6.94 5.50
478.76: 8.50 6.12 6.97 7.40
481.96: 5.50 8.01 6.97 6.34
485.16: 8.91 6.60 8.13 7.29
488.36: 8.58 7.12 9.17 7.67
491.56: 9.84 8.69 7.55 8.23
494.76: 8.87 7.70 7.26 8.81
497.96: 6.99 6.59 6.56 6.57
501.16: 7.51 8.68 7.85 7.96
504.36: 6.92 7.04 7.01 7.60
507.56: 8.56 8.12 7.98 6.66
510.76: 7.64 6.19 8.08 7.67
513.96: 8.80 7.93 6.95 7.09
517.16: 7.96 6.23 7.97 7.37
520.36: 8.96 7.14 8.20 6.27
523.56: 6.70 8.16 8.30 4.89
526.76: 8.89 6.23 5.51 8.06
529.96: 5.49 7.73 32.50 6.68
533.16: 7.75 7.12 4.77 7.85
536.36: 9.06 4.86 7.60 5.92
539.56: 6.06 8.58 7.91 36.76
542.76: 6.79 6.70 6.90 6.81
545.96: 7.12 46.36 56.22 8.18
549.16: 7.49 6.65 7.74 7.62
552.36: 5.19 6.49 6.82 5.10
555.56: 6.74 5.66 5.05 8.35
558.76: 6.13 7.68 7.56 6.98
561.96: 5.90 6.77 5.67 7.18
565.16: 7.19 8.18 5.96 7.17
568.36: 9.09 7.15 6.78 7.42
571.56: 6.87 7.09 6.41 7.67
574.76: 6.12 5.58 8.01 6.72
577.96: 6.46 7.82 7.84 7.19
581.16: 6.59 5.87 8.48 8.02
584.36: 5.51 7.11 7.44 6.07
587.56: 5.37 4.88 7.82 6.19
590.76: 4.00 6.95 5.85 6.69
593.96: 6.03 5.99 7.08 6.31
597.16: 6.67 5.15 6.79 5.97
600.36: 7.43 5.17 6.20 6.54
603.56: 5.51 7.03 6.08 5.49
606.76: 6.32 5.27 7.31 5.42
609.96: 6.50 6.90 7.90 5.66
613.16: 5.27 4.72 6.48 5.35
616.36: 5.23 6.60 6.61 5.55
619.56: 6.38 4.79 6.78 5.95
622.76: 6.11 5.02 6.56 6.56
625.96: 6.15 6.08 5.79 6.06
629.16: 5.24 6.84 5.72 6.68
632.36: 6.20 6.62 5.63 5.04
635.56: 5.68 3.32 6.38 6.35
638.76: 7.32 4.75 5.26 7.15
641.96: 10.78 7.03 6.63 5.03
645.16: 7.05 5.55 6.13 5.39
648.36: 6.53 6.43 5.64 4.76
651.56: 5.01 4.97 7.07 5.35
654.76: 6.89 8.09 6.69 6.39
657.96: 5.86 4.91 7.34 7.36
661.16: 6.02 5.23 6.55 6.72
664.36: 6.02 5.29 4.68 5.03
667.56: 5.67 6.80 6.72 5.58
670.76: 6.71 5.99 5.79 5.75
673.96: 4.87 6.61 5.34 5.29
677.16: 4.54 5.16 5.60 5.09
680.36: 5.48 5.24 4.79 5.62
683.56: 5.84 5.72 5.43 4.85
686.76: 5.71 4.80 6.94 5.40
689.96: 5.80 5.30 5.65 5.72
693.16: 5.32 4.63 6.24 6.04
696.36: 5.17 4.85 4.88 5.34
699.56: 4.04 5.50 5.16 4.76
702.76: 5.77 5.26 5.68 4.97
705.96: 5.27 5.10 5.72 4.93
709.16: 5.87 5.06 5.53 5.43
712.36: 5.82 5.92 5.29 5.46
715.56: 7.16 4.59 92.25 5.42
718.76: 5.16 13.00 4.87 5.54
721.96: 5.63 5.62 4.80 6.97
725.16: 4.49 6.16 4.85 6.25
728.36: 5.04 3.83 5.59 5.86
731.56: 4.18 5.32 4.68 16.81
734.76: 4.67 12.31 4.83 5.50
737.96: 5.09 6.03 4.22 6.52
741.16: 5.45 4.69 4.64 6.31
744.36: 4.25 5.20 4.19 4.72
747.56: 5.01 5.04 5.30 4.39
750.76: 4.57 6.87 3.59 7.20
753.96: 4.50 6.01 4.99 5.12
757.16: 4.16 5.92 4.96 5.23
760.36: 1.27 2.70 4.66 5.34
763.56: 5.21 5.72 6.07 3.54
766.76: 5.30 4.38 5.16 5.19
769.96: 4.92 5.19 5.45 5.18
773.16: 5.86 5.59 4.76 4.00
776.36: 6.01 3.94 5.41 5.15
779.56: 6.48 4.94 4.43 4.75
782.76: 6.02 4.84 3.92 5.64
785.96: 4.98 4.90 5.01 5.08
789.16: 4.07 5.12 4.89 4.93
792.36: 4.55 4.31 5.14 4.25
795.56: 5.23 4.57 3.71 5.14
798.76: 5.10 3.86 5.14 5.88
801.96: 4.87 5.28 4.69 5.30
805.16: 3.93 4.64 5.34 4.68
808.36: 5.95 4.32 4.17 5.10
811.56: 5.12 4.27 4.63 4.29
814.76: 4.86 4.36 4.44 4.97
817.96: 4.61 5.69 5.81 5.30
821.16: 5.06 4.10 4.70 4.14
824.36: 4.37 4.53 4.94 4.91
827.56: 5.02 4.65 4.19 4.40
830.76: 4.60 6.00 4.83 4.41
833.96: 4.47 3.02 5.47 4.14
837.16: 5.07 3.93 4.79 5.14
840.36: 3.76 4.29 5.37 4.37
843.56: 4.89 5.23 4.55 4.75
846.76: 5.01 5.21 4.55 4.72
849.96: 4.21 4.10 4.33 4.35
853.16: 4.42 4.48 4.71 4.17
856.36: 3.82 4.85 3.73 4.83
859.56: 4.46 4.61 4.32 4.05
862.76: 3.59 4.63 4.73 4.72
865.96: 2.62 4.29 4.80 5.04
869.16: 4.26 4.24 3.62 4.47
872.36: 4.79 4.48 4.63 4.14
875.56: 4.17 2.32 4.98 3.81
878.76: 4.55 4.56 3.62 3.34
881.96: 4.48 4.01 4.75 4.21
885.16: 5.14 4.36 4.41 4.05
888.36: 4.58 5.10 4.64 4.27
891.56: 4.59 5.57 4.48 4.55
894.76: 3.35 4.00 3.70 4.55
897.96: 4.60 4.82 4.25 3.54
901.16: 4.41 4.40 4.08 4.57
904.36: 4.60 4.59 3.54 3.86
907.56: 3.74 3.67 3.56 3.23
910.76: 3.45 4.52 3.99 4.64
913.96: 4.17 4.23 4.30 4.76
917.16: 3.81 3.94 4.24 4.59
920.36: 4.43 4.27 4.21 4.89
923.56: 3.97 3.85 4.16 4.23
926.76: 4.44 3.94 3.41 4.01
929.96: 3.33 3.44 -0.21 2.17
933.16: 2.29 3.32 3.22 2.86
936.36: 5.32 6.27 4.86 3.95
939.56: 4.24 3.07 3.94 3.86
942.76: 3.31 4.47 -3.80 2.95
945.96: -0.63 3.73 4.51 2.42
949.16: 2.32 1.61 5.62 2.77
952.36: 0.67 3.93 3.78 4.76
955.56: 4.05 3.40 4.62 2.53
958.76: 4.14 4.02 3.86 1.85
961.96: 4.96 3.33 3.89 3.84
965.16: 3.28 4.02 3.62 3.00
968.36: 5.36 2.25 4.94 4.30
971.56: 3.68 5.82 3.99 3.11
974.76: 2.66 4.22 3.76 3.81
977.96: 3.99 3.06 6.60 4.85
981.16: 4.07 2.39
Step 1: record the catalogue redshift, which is 0.093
